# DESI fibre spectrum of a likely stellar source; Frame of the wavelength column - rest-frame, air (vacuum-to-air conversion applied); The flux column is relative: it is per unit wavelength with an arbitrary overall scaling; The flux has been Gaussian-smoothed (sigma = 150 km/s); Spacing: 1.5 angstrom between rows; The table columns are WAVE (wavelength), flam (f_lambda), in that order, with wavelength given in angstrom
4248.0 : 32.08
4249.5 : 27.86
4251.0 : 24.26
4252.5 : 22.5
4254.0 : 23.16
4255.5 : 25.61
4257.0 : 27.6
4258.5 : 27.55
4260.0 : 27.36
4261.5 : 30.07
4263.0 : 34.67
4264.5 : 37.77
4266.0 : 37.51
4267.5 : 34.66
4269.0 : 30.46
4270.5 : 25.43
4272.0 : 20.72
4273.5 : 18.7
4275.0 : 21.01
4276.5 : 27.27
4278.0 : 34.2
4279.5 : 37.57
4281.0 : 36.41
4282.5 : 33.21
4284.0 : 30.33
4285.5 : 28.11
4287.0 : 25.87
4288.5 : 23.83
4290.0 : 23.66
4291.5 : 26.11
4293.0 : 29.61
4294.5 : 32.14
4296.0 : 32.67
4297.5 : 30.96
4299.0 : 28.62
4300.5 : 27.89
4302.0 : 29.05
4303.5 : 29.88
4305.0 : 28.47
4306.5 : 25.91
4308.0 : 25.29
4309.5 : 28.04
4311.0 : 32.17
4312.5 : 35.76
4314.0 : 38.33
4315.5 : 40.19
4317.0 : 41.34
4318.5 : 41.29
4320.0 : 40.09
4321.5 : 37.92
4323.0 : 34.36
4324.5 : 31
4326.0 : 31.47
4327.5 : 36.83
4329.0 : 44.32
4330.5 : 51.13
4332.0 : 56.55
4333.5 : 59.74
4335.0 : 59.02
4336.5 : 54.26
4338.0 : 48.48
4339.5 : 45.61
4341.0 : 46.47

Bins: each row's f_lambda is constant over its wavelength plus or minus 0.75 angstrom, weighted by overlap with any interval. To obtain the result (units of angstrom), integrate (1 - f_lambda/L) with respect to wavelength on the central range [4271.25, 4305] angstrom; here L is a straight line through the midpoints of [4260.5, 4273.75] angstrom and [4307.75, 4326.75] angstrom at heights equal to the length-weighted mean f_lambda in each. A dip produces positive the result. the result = 4.1 angstrom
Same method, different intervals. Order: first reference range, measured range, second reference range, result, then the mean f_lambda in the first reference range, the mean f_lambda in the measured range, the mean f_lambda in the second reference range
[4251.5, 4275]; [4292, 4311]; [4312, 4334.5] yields 3.9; 28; 29.1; 41.6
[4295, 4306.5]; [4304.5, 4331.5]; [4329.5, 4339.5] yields 3.8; 29.5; 36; 53.9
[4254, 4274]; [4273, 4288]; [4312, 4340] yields 1.6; 29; 29.4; 43.6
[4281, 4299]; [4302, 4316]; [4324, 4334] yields 2.1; 29.1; 31.3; 44.4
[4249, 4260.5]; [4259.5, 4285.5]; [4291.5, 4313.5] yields -3.1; 25.7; 30.4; 29.7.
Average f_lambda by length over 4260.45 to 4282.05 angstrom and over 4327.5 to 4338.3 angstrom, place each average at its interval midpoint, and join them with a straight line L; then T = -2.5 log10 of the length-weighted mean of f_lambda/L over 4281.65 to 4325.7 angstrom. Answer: 0.31 mag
